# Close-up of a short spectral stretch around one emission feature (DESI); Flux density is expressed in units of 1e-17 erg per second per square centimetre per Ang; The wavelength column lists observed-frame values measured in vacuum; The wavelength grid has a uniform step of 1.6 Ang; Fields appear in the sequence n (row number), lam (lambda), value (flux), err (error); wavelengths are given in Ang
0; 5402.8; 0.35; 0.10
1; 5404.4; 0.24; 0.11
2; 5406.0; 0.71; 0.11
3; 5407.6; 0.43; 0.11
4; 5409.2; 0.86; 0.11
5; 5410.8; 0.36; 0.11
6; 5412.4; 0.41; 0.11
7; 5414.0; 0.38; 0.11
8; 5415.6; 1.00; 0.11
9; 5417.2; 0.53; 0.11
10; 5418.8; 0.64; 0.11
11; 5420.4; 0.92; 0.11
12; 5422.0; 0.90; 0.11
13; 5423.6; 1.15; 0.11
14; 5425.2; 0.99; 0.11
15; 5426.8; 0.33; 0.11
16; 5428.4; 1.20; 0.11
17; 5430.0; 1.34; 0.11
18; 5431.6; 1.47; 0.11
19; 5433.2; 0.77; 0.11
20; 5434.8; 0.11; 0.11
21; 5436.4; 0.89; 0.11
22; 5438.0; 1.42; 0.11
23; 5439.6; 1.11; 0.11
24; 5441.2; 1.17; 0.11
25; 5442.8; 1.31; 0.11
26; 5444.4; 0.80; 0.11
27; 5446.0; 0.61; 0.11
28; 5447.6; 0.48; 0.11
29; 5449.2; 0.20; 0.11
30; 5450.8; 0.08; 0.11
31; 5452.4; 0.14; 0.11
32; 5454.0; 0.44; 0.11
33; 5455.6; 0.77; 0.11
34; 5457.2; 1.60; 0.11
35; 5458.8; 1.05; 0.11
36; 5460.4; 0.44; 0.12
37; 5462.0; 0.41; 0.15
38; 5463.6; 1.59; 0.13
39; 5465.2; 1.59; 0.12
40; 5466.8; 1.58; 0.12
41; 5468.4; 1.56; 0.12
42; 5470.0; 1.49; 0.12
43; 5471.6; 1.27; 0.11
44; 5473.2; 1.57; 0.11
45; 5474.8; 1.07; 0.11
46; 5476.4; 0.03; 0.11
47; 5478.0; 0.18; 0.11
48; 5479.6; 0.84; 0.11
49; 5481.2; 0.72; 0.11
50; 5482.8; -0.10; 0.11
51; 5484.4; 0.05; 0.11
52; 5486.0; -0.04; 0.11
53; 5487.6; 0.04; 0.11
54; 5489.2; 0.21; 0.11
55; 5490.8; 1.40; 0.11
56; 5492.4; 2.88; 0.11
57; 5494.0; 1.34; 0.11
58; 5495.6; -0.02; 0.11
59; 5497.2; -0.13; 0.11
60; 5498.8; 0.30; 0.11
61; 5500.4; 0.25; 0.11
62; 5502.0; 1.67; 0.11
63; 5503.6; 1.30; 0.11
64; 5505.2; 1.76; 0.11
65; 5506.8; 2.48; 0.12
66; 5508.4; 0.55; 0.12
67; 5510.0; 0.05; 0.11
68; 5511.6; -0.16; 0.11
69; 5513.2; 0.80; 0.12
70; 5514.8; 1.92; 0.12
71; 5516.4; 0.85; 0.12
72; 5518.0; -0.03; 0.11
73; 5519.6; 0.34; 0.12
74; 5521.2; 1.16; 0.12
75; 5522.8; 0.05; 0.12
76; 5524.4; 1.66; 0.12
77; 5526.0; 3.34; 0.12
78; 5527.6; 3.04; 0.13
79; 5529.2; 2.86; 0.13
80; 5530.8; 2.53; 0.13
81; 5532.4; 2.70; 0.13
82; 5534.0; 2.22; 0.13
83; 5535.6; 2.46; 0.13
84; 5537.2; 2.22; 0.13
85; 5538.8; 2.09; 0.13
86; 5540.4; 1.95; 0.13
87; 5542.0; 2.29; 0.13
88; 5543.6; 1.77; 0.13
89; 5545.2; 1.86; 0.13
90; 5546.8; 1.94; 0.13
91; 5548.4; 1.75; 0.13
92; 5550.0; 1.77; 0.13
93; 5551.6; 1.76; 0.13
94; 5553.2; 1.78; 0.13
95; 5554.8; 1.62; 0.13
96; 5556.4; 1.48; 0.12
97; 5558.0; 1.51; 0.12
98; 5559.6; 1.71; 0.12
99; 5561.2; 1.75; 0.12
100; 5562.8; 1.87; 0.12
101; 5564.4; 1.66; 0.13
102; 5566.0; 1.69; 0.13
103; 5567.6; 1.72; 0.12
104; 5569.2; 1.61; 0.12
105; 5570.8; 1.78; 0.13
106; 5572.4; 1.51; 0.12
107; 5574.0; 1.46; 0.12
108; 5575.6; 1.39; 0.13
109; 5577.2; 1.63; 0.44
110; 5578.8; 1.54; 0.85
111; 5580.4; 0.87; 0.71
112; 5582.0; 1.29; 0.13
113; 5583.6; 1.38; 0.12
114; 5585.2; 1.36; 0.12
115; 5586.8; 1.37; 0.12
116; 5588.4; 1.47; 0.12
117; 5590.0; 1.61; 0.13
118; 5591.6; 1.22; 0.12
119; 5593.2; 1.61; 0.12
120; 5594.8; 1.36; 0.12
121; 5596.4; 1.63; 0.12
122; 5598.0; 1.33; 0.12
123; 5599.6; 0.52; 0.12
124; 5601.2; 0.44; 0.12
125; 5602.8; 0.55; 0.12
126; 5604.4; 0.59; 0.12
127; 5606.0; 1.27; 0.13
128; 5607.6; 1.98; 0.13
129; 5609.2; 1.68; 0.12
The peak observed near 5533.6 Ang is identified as Lyman alpha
